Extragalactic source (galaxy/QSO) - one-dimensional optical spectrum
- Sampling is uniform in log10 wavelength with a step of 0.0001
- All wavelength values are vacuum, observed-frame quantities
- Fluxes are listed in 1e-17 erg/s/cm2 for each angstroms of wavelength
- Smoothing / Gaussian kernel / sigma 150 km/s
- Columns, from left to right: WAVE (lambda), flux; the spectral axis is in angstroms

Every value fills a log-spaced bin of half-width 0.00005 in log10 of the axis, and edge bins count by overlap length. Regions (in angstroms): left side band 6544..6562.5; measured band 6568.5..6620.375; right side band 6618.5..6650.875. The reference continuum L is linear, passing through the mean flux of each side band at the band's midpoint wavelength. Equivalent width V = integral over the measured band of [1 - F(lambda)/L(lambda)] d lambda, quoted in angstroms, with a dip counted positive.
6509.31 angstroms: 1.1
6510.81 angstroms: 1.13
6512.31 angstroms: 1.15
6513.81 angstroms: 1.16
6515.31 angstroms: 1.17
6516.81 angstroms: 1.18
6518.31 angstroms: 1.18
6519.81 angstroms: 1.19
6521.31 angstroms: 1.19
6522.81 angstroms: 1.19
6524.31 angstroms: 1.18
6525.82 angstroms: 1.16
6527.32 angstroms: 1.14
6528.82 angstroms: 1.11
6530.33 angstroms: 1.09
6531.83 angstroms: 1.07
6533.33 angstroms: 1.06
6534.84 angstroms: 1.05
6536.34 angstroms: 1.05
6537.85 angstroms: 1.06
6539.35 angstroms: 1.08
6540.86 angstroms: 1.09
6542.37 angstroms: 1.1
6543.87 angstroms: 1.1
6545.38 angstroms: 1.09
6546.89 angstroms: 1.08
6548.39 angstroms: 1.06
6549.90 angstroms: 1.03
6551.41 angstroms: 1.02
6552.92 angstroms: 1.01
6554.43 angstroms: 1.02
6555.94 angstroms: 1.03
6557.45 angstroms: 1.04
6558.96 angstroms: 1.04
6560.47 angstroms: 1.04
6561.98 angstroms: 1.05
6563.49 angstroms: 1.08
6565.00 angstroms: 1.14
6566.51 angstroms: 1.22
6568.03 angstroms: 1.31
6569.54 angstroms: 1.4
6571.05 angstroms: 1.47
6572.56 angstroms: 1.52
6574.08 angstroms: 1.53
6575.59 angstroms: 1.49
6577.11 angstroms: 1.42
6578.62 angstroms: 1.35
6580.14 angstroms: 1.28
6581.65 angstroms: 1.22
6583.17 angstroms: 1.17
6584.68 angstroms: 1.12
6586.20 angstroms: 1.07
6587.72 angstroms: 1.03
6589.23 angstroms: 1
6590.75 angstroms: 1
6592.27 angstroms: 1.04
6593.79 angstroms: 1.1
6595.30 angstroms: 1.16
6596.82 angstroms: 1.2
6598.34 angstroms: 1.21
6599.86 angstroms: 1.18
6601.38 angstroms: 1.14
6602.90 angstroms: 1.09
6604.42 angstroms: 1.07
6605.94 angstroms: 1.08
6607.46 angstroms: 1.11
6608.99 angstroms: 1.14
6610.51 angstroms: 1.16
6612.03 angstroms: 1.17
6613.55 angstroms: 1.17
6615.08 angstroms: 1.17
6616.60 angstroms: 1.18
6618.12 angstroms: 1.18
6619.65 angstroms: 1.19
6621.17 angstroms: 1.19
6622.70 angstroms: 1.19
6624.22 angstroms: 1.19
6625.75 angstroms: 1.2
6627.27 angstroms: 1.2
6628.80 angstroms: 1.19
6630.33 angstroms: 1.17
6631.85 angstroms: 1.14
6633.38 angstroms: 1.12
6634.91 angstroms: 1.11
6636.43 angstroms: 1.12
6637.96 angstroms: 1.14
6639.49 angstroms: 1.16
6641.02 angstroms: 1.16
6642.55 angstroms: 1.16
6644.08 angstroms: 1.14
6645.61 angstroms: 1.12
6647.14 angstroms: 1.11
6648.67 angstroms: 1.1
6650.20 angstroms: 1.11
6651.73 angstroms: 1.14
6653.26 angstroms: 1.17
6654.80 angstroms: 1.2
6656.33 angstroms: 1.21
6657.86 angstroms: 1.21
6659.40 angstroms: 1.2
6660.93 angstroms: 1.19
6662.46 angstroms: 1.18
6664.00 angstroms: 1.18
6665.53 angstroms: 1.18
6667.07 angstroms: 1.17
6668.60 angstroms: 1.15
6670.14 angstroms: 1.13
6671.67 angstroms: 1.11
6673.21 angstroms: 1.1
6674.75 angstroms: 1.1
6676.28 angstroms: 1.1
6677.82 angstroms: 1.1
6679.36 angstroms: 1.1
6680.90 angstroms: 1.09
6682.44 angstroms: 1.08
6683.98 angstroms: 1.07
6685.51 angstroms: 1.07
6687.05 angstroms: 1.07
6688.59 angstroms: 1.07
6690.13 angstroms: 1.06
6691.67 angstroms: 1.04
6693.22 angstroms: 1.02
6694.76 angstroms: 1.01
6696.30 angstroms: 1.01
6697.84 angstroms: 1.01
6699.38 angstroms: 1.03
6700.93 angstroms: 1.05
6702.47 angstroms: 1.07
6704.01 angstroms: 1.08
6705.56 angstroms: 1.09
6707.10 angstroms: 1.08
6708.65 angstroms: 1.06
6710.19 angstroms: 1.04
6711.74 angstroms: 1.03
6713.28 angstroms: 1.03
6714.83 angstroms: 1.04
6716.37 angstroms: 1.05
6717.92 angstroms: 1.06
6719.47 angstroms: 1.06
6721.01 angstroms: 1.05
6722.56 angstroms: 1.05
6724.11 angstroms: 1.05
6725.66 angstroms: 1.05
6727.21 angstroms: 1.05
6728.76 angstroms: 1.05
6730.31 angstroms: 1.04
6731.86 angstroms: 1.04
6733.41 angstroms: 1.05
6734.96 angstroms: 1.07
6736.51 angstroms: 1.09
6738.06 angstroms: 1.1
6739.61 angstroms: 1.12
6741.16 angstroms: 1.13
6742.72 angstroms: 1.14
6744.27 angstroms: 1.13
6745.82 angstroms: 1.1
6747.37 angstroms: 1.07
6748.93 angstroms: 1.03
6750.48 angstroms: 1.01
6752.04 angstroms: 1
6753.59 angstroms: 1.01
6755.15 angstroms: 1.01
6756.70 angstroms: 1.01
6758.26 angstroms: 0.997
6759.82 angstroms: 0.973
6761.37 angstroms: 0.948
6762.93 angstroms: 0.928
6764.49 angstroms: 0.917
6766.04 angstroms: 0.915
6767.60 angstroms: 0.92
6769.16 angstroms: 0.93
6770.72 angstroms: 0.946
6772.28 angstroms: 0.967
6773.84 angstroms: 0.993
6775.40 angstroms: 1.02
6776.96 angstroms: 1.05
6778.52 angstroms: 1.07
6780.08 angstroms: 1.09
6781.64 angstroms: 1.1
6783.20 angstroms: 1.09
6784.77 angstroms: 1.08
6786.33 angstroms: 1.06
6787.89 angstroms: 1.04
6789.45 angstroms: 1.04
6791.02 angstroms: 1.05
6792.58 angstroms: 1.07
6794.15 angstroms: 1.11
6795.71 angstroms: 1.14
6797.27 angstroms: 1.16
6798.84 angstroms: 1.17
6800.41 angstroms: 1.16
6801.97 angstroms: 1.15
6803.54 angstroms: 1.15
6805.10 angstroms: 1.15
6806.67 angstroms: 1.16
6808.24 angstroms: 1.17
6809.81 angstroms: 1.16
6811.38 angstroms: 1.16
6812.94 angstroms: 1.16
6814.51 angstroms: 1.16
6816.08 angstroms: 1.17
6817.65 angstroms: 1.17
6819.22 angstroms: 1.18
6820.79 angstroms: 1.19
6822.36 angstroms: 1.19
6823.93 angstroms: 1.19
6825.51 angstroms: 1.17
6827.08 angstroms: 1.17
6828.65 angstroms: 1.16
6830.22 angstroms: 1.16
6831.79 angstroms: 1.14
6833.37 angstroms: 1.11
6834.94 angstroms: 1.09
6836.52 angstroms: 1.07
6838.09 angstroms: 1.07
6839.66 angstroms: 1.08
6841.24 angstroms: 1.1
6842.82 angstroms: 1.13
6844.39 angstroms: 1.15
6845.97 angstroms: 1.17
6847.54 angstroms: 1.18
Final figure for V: -4.9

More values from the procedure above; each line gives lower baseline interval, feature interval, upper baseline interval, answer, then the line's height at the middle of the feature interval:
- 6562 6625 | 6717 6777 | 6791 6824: 7.2 angstroms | 1.17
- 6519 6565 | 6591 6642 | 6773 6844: -2.6 angstroms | 1.09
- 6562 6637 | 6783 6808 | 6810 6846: 0.8 angstroms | 1.15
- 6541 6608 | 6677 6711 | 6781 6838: 2.6 angstroms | 1.15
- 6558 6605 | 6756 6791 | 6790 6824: 4.6 angstroms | 1.16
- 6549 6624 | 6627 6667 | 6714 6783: -1.5 angstroms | 1.12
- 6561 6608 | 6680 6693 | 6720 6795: 0.4 angstroms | 1.1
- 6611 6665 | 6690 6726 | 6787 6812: 3.2 angstroms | 1.15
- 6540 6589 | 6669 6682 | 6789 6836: 0.6 angstroms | 1.16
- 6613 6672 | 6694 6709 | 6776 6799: 1.1 angstroms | 1.13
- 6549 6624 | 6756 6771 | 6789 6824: 2.7 angstroms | 1.15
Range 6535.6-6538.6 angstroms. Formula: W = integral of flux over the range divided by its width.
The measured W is 1.05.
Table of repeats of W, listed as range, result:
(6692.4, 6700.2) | 1.02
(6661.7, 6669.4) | 1.17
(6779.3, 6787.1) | 1.08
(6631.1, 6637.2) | 1.12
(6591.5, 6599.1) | 1.14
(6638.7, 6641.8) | 1.16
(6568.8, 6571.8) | 1.44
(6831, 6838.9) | 1.1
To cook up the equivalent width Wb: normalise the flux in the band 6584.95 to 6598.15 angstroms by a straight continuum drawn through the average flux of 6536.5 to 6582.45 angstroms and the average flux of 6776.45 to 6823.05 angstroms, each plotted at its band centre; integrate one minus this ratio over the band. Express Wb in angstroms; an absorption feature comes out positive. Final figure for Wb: 1.0 angstroms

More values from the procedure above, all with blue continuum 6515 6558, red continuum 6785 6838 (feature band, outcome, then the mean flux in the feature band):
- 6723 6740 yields 0.9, 1.06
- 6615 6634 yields -1.2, 1.18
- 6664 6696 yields 0.7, 1.09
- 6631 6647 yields -0.3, 1.14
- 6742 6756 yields 0.9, 1.06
